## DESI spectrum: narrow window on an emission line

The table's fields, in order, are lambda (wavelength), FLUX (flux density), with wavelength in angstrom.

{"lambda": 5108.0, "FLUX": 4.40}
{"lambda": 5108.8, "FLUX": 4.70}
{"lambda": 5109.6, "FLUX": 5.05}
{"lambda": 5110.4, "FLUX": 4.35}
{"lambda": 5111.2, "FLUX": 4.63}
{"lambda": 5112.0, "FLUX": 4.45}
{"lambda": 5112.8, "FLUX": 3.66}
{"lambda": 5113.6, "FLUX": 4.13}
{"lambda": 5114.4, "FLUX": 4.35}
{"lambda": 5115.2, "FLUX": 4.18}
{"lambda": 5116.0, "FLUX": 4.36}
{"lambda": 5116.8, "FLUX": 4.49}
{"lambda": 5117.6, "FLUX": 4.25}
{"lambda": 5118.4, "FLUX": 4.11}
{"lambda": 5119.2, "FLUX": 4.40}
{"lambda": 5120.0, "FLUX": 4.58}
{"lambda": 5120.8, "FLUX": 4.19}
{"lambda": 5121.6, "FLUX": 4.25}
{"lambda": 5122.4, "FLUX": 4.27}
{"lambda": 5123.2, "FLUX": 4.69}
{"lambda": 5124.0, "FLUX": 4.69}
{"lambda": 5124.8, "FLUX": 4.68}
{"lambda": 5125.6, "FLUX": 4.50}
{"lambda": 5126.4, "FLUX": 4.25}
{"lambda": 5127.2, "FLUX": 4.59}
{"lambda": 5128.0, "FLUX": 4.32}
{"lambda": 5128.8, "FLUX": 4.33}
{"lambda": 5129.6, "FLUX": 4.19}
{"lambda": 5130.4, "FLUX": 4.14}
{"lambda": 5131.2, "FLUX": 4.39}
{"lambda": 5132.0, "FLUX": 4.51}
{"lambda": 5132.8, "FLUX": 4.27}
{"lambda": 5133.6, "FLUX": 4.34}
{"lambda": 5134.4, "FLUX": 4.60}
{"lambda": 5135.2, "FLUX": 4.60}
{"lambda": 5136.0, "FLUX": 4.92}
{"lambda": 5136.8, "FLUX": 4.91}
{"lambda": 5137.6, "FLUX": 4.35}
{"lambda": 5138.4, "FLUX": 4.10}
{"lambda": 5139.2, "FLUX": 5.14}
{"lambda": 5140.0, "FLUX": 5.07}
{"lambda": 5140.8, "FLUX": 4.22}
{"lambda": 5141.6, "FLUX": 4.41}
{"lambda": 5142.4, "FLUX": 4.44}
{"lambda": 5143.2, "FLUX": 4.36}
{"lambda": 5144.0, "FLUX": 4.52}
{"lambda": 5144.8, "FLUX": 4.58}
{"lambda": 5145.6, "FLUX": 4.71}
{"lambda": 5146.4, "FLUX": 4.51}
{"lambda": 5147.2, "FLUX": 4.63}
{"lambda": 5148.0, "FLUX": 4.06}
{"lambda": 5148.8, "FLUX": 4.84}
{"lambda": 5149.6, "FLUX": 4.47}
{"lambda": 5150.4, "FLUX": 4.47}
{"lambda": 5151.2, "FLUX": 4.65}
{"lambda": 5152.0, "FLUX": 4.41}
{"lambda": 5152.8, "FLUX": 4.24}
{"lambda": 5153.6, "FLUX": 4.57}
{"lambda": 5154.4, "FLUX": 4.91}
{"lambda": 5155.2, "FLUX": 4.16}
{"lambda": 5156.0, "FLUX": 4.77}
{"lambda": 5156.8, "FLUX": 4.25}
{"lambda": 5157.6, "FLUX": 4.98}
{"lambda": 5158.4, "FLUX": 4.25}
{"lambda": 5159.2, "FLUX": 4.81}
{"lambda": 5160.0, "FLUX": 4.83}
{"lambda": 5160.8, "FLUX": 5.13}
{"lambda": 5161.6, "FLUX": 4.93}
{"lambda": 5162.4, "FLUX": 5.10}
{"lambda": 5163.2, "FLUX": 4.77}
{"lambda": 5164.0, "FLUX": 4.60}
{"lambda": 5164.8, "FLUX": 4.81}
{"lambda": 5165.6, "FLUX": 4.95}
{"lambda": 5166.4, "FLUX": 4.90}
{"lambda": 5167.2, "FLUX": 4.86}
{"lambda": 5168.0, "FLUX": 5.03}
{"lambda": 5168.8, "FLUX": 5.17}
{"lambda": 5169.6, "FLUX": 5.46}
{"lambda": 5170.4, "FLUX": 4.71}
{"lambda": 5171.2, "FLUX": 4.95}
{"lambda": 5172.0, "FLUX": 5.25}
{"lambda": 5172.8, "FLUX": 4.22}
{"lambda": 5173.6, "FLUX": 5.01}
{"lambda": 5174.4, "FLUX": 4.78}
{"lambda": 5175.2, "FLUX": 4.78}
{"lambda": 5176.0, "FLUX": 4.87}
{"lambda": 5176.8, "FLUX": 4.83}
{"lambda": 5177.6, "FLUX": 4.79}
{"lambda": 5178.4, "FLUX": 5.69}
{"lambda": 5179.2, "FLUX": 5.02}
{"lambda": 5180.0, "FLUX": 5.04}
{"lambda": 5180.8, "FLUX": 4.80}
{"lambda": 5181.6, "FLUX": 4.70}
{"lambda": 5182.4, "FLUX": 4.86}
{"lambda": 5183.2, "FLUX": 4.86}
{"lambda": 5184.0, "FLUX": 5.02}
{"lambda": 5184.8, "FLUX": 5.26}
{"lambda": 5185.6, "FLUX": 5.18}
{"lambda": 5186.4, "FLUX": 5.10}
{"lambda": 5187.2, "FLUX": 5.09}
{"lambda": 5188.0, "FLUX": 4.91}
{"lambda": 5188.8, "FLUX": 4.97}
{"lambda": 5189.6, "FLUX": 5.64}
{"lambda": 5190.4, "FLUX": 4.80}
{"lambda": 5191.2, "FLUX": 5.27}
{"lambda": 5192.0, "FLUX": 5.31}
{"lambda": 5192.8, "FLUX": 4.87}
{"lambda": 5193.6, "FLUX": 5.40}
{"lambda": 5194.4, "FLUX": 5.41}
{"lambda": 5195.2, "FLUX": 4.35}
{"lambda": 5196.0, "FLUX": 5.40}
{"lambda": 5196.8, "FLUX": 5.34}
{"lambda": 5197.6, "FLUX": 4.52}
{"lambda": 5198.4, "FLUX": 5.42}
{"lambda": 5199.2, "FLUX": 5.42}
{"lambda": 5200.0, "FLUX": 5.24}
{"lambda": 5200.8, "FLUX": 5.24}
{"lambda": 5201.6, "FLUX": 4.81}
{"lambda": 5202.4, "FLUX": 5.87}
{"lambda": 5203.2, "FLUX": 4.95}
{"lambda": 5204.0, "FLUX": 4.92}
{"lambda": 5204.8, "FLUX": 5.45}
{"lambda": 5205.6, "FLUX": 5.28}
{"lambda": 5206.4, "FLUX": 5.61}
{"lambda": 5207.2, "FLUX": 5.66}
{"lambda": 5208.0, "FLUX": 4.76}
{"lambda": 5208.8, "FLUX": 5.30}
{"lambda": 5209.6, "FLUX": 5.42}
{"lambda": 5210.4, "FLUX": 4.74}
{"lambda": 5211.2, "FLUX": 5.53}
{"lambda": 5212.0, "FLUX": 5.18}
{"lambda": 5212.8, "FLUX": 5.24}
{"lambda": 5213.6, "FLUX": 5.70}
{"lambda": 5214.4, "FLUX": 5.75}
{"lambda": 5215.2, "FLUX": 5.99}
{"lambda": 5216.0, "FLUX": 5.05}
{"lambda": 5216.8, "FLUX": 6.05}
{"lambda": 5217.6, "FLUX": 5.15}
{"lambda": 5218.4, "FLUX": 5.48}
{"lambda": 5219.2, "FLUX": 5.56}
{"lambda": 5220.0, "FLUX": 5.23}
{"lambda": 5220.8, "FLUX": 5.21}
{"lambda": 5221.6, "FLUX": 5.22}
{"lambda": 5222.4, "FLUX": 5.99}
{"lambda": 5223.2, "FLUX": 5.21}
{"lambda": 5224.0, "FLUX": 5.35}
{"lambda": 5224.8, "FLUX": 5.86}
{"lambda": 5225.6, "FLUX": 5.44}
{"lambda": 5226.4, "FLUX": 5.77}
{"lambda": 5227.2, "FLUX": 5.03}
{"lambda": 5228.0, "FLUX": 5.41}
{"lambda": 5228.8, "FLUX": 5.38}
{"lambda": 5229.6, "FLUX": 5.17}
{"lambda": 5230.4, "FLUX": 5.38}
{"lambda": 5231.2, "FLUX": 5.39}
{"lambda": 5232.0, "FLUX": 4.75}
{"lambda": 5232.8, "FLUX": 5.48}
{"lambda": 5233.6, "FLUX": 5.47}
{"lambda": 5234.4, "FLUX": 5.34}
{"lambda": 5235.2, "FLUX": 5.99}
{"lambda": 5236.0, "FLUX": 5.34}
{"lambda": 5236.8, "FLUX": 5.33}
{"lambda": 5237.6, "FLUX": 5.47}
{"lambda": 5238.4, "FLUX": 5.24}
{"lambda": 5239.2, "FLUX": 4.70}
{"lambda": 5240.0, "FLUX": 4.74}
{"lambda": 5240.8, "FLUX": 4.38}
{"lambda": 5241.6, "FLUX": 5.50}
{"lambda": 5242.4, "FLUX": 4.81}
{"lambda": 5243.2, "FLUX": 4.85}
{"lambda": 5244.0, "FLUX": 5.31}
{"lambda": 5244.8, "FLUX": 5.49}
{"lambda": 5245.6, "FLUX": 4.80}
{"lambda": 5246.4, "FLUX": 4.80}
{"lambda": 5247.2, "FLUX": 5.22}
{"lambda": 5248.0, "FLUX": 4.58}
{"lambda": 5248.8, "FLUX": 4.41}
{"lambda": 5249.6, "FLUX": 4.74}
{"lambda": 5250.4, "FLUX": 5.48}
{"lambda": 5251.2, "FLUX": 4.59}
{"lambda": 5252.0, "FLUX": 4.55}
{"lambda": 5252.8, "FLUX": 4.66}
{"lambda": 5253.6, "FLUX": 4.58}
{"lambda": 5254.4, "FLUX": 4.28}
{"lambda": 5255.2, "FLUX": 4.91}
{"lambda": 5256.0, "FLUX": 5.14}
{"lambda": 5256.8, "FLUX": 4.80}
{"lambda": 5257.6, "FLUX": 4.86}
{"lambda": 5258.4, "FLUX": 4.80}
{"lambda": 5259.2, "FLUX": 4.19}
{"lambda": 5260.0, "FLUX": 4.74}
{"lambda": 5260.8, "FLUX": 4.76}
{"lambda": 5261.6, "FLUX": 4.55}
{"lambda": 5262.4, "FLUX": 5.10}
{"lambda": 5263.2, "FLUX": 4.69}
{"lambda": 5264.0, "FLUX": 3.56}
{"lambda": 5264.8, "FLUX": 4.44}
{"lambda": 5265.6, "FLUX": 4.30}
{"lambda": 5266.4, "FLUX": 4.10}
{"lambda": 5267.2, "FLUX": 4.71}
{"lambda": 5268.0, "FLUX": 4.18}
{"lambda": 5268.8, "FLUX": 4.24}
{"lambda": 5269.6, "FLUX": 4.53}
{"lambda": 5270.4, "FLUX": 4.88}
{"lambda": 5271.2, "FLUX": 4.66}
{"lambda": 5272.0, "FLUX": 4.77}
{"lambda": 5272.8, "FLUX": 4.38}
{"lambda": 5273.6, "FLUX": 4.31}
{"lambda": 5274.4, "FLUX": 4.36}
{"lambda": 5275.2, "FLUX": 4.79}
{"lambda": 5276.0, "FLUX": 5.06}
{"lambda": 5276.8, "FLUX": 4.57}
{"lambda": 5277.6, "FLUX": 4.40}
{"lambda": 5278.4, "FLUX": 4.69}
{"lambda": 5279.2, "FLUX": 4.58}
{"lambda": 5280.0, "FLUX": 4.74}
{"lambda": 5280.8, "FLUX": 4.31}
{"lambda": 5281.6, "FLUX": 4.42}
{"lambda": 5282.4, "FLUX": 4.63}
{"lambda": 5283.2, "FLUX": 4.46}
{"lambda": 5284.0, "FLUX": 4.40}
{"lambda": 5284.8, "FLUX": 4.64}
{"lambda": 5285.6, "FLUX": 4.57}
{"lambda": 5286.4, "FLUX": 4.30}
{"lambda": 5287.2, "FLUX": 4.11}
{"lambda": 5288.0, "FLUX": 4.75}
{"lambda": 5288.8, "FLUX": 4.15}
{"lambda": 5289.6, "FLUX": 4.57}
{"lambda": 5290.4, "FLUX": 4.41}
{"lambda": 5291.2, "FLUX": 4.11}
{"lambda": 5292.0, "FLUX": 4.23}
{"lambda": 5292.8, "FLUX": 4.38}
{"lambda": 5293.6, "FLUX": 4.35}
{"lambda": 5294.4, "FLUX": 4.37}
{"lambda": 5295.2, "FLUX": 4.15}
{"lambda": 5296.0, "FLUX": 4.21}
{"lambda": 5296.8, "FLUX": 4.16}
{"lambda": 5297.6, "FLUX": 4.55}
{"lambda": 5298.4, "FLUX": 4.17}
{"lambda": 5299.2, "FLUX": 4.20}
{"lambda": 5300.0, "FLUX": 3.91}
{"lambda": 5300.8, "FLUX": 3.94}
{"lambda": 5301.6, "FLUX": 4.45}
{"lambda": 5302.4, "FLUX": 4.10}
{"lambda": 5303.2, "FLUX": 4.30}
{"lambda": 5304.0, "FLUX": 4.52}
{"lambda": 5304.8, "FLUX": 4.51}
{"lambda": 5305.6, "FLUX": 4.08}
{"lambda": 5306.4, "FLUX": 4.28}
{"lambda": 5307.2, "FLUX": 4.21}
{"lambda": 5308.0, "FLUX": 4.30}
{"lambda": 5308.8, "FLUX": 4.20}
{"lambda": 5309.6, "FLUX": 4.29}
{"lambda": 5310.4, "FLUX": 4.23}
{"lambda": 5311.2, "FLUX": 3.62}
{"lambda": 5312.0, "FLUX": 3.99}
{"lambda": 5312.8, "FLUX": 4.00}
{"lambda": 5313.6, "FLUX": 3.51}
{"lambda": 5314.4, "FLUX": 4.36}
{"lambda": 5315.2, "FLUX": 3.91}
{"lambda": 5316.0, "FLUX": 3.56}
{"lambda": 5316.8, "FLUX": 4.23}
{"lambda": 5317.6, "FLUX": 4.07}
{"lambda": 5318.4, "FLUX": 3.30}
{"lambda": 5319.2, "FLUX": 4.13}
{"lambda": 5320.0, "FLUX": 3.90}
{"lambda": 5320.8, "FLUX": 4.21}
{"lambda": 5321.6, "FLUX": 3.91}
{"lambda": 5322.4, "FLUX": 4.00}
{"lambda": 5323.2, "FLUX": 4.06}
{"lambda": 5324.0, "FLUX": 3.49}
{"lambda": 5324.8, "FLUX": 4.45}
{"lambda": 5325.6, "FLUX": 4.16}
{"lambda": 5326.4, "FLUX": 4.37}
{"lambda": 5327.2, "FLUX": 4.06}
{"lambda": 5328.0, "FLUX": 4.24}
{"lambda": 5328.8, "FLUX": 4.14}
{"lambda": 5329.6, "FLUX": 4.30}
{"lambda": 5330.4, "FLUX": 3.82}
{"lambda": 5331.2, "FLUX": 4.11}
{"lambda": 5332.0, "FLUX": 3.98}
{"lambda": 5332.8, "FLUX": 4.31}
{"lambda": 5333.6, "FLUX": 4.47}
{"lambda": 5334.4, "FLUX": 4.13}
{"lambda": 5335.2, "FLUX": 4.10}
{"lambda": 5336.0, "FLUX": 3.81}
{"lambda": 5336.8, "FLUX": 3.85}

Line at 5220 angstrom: C III] 1909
